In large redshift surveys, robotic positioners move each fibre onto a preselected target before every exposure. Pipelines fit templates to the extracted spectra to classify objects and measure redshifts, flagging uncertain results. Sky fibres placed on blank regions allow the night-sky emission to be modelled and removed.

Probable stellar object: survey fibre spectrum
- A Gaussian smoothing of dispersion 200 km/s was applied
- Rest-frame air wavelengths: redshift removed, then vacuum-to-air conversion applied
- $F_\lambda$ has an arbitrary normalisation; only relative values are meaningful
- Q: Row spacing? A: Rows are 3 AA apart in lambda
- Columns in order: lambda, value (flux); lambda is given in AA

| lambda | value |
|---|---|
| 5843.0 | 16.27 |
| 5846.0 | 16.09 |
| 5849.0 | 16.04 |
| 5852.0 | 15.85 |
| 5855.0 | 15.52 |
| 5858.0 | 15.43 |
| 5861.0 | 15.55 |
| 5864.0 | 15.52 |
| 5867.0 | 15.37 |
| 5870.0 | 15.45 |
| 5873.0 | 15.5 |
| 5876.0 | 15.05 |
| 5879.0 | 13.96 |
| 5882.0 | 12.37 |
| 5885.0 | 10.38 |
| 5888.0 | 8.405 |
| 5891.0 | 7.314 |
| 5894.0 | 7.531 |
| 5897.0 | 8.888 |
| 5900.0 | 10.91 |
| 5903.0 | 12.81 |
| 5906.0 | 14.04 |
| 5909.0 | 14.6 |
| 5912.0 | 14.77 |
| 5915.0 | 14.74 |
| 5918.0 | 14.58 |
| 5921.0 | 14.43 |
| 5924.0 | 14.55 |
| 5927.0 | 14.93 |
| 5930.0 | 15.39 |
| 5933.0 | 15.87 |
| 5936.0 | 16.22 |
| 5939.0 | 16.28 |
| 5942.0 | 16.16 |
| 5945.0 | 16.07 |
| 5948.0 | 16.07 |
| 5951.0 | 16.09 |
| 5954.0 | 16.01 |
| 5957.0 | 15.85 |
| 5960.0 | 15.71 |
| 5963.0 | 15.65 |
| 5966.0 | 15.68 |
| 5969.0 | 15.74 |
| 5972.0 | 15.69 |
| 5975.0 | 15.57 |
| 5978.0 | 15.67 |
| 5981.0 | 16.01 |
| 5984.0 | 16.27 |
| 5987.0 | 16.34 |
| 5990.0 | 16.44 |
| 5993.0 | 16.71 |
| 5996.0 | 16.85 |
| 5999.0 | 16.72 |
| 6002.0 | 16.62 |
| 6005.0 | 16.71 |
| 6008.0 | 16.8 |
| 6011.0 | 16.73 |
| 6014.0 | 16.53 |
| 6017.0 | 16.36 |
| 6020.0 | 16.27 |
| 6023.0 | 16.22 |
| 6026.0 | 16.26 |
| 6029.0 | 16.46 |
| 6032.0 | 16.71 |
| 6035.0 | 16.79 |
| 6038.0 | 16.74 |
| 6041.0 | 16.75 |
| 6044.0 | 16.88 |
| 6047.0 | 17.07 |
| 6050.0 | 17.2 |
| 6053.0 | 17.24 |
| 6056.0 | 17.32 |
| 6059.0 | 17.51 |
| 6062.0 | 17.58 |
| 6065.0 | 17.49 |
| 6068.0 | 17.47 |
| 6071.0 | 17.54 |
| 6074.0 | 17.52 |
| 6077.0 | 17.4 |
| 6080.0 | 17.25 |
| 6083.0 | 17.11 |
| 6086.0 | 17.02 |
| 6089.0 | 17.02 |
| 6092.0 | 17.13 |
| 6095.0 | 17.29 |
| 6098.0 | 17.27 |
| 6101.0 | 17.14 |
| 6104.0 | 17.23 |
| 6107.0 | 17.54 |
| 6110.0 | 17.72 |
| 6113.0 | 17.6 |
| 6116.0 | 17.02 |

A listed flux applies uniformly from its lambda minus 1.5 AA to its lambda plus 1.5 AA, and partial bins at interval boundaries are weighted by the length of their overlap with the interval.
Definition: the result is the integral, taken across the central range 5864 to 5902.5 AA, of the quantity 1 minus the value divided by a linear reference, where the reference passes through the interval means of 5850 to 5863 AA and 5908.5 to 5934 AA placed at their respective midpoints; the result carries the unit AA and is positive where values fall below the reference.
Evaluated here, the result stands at 8.5 AA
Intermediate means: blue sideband 15.6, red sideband 14.9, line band 11.9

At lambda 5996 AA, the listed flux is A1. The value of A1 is 16.85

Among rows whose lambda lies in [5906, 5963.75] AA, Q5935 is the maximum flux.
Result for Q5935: 16.28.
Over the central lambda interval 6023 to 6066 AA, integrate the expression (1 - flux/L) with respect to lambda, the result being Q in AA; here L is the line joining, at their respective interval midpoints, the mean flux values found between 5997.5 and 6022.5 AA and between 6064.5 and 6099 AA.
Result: -0.1 AA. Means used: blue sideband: 16.6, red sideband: 17.3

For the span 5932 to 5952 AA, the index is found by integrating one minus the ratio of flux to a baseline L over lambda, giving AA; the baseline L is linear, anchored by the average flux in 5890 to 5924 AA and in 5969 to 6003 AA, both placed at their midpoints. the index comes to -2.9 AA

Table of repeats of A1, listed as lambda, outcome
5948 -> 16.07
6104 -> 17.23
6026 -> 16.26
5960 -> 15.71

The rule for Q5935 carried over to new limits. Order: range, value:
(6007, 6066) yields 17.58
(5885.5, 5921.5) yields 14.77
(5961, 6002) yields 16.85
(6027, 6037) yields 16.79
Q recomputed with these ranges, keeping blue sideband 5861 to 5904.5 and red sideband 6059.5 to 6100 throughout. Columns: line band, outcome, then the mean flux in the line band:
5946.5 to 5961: -1.96 AA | 16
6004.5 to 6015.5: -0.84 AA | 16.7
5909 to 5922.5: -1.60 AA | 14.6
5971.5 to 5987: -1.24 AA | 15.9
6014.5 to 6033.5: -0.62 AA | 16.4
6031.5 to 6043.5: -0.40 AA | 16.8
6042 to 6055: -0.46 AA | 17.1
